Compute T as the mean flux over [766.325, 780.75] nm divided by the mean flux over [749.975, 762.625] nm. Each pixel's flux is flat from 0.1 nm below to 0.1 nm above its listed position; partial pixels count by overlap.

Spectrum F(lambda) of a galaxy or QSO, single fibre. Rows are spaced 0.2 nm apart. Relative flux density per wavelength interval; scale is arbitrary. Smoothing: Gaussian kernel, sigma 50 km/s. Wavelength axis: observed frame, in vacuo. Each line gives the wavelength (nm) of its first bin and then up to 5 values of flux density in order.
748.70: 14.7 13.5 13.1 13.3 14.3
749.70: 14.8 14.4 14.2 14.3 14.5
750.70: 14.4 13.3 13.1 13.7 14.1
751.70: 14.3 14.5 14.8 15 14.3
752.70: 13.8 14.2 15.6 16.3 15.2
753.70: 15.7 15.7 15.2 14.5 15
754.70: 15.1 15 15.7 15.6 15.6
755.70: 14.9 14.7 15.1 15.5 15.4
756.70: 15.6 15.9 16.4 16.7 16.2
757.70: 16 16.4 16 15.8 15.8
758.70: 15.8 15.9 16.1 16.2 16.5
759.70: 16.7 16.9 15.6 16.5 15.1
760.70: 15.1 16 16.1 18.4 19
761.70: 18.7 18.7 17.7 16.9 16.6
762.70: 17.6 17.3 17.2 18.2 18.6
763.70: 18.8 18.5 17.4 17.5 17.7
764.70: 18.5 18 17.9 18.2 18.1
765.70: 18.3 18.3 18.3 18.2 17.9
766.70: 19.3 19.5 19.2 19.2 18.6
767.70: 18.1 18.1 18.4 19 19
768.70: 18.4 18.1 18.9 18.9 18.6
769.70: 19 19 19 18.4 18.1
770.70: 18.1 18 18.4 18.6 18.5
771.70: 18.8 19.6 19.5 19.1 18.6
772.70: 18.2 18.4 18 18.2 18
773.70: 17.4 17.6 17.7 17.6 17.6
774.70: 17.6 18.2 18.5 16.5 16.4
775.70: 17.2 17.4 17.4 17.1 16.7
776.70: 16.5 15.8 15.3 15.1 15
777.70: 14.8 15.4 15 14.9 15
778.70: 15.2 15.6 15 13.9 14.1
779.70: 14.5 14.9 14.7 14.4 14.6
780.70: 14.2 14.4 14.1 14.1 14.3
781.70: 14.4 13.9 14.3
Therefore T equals 1.11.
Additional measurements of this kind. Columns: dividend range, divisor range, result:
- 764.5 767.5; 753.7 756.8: 1.21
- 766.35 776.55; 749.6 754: 1.26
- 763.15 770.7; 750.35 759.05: 1.22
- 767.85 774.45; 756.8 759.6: 1.14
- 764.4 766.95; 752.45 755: 1.22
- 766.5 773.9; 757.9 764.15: 1.10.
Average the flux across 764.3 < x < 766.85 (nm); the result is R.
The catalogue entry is 18.2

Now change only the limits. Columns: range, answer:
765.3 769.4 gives 18.6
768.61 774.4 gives 18.4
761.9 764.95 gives 17.8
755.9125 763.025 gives 16.4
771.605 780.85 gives 16.5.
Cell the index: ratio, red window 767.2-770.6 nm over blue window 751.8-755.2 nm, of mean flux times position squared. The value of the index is 1.29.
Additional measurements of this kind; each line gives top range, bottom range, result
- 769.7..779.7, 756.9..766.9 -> 1.03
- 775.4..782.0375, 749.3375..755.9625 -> 1.10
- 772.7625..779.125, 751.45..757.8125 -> 1.15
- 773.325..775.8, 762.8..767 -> 0.99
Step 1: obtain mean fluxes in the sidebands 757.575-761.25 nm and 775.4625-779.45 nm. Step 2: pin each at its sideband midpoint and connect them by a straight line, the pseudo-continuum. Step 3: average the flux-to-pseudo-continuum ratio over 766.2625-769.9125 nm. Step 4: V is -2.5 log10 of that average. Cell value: -0.18 mag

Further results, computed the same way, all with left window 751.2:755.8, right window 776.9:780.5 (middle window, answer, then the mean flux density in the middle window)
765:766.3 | -0.21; 18.2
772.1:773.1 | -0.24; 18.6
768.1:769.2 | -0.24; 18.7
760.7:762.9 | -0.17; 17.4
